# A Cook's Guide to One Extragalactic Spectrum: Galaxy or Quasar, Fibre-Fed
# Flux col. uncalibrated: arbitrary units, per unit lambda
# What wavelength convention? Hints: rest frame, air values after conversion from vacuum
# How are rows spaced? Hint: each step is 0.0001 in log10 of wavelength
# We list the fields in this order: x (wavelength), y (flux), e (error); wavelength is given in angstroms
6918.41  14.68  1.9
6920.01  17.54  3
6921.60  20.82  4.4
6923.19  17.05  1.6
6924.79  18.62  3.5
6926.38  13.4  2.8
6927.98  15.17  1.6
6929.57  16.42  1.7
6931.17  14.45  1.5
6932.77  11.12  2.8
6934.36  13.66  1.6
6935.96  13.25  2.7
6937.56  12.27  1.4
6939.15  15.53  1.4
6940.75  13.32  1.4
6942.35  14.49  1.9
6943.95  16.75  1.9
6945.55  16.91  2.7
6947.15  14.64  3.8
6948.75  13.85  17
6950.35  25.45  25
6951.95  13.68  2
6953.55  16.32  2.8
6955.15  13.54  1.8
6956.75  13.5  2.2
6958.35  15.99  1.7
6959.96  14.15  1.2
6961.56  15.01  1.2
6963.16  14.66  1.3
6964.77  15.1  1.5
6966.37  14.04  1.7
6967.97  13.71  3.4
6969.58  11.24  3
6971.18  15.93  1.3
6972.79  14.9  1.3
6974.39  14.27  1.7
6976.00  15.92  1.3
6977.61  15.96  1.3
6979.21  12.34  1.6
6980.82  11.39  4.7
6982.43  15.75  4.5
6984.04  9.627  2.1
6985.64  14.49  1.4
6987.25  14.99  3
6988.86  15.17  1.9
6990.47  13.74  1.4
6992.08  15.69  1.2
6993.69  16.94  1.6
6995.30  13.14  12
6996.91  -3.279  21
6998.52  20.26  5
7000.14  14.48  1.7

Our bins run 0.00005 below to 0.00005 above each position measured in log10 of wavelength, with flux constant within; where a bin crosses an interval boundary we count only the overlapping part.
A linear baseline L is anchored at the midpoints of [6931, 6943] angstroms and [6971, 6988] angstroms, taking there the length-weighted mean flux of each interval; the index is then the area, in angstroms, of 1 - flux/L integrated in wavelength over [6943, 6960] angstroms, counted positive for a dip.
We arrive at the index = -2.85 angstroms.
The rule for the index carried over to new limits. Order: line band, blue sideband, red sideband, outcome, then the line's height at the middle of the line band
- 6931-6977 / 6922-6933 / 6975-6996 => 0.6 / 15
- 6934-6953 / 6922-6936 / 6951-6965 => -0.6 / 14.9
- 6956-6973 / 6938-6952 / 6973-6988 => 0.6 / 14.9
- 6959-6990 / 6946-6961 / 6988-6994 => 2.6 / 15.4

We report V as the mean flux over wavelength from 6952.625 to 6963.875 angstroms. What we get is 14.7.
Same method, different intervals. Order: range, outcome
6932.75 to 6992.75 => 14.6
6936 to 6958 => 15.3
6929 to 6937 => 13.6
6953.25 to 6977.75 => 14.6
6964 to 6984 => 14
